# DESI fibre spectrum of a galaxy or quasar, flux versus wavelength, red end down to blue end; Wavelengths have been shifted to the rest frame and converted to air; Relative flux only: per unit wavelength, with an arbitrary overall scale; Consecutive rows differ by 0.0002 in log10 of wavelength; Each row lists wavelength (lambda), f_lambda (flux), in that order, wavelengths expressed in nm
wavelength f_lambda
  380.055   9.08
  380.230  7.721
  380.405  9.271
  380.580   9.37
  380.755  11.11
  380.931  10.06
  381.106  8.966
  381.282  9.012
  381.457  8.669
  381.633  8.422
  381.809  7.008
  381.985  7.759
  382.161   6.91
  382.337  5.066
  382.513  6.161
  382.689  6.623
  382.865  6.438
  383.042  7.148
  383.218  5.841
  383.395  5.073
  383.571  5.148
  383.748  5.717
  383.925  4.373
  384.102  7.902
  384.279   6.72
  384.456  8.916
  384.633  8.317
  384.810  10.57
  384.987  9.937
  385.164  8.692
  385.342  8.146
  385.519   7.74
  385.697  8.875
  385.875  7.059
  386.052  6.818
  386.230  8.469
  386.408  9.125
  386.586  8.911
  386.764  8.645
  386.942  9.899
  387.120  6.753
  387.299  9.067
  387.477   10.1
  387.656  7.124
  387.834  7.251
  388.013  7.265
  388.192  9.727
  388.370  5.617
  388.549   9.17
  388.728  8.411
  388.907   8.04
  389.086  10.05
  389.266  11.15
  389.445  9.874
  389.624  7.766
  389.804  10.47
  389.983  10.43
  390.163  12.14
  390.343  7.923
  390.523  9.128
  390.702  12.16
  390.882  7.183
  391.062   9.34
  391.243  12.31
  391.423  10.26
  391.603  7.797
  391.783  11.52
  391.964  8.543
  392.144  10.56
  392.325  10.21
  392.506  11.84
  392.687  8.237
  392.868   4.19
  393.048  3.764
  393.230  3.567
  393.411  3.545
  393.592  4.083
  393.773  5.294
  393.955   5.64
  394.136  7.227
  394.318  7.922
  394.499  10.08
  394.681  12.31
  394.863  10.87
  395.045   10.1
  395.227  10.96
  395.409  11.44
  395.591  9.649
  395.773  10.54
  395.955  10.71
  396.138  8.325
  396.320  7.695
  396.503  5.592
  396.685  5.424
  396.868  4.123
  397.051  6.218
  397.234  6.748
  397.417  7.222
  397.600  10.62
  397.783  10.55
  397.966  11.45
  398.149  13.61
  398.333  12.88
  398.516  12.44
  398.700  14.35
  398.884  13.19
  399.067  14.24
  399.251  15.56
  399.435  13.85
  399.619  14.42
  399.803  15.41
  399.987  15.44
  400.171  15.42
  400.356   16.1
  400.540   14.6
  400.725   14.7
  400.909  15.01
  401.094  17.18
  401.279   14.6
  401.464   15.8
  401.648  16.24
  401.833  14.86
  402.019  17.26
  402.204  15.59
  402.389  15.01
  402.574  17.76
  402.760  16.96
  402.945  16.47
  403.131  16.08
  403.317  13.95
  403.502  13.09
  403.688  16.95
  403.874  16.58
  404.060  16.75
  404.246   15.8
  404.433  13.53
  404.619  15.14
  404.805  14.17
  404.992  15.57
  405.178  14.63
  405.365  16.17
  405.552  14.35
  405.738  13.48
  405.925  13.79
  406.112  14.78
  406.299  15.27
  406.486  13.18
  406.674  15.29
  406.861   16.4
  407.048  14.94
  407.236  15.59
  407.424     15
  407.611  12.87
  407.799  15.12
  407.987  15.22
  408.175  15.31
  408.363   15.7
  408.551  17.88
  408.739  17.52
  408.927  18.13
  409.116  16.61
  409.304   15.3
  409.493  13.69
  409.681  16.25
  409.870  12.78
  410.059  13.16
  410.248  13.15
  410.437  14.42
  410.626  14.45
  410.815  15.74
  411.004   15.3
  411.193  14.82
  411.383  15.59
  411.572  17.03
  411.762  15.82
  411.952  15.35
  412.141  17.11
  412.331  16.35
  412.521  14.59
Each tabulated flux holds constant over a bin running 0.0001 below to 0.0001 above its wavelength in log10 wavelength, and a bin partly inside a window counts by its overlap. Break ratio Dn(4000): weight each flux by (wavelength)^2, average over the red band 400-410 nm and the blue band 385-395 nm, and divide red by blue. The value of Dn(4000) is 1.95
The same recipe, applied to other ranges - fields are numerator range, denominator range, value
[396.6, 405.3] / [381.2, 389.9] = 1.90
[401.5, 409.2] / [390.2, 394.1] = 2.07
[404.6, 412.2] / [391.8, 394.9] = 2.16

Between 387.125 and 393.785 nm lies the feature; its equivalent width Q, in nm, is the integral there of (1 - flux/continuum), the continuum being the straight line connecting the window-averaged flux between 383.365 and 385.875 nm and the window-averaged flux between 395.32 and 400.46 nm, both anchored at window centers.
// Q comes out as 0.439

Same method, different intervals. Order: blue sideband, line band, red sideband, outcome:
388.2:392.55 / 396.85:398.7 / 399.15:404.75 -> 0.471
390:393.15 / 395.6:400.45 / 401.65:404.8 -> 0.658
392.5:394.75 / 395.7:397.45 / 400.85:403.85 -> 0.421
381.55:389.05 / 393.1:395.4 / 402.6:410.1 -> 0.686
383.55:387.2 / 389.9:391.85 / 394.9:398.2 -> -0.357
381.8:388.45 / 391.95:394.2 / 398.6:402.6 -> 0.950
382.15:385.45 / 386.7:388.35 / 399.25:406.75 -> 0.063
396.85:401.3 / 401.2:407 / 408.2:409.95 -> -0.365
